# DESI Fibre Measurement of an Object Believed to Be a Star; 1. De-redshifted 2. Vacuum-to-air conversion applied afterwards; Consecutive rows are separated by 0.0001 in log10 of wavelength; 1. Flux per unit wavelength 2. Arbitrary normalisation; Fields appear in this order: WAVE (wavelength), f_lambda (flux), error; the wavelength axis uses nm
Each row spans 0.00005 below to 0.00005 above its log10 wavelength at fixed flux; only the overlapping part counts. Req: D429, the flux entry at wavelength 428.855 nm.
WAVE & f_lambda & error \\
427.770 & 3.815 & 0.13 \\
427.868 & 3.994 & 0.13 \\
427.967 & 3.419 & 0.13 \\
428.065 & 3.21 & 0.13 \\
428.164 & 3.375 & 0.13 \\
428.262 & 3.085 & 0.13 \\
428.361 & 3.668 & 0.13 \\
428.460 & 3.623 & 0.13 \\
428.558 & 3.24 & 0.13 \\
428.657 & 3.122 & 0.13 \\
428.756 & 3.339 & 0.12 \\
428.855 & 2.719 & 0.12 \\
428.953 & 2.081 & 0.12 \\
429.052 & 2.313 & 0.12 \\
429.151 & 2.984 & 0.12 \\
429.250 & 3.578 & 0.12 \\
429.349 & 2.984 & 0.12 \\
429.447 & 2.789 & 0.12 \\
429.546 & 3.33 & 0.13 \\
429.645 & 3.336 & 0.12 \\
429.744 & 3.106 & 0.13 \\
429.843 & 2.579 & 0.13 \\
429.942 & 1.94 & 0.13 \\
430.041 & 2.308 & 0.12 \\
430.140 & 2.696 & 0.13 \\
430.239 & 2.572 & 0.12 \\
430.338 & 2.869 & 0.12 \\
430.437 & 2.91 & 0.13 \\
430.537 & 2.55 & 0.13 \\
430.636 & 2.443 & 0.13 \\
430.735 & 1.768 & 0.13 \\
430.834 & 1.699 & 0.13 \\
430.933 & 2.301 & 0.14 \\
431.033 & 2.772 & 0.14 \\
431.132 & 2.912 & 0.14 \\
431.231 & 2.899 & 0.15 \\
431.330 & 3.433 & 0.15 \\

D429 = 2.719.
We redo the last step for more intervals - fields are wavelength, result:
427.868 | 3.994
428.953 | 2.081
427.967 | 3.419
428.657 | 3.122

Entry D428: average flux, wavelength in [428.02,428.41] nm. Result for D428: 3.33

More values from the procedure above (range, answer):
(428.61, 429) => 2.82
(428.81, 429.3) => 2.74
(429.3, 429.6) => 3.05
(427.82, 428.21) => 3.5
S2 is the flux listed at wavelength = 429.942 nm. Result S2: 1.94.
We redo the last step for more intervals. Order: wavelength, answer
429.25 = 3.578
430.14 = 2.696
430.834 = 1.699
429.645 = 3.336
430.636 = 2.443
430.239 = 2.572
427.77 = 3.815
